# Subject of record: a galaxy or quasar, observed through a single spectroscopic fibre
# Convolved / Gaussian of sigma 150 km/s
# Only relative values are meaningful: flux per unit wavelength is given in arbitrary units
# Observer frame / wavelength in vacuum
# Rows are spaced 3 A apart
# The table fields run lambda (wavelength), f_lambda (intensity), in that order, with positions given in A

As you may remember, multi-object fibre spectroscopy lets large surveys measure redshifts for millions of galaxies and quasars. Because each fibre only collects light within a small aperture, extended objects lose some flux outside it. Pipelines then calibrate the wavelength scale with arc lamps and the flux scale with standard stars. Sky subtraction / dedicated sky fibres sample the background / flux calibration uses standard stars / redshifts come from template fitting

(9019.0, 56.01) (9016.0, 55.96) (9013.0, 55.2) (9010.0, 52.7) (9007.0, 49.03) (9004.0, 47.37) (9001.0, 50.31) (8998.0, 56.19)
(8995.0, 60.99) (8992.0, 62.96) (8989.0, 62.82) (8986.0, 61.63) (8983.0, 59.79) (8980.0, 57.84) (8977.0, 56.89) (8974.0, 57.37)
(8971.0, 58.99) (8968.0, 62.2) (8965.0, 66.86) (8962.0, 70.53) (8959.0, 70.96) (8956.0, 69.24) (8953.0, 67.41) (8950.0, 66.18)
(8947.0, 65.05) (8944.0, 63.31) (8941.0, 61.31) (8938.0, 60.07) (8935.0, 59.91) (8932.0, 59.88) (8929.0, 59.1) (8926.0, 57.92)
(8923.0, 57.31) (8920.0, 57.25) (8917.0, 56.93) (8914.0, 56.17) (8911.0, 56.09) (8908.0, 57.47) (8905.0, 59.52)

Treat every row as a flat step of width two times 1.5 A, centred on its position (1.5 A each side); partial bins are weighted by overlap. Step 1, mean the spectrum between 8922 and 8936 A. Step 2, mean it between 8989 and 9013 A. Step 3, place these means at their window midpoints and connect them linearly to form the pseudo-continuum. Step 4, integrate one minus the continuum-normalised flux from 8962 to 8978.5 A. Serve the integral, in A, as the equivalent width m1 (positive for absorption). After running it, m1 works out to -1.4 A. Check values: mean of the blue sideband 58.8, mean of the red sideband 54.8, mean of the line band 61.4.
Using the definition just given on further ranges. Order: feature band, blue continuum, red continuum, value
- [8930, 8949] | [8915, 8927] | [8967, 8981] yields -1.3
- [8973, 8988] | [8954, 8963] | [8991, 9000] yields 1.1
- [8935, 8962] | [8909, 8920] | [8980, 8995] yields -3.0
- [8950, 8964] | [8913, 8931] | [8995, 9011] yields -3.5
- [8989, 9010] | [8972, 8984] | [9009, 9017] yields 0.4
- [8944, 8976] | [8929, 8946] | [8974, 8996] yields -2.5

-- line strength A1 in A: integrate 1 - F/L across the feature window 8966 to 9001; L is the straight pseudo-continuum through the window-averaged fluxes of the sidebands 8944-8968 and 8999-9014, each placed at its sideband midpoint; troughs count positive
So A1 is -0.7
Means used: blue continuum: 67.4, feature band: 59.5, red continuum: 51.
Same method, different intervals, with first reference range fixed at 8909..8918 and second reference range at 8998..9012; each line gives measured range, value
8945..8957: -2.80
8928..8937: -0.72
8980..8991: -1.92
